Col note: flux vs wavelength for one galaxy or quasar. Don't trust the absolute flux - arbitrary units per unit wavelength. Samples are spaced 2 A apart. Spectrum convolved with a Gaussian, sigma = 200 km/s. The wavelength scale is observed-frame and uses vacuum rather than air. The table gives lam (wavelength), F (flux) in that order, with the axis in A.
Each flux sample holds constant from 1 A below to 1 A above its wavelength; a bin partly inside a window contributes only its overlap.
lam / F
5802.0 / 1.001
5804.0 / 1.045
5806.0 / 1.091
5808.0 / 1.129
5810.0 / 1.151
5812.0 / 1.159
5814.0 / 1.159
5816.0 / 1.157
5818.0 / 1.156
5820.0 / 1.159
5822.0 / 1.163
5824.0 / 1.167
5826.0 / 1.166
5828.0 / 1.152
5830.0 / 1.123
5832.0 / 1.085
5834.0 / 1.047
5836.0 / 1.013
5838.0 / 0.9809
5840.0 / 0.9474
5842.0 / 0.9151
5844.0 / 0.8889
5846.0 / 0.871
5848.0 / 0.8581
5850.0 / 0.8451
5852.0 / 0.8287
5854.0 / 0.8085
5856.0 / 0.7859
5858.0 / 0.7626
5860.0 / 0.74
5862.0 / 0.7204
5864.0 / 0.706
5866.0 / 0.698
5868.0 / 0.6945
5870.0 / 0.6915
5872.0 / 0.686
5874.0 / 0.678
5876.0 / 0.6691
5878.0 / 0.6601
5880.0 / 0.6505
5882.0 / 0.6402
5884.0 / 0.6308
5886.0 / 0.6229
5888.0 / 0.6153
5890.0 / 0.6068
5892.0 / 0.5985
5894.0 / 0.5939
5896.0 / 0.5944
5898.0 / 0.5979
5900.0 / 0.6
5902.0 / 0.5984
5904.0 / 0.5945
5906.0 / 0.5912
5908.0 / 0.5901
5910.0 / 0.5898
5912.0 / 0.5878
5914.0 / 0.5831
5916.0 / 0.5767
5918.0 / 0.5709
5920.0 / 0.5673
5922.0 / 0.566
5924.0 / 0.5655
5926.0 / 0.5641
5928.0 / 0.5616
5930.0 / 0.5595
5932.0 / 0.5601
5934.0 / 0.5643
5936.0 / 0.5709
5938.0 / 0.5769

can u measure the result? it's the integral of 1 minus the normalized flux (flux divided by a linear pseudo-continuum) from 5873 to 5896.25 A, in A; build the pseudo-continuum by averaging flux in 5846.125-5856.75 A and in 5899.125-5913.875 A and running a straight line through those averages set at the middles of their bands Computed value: 1.88 A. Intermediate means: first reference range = 0.83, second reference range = 0.592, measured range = 0.631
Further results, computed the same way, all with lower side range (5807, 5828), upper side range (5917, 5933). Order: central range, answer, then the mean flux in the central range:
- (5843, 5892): 9.01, 0.721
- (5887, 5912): 3.76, 0.597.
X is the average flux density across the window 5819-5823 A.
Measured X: 1.16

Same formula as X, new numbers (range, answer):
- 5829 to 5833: 1.1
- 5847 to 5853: 0.844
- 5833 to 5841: 0.997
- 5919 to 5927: 0.566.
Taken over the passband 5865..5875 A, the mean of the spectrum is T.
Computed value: 0.69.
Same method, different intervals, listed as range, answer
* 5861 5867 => 0.708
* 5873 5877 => 0.674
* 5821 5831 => 1.15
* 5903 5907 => 0.593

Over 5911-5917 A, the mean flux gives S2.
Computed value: 0.583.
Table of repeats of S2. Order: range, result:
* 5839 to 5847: 0.906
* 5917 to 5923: 0.568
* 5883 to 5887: 0.627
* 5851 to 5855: 0.819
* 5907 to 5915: 0.588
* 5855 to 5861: 0.763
